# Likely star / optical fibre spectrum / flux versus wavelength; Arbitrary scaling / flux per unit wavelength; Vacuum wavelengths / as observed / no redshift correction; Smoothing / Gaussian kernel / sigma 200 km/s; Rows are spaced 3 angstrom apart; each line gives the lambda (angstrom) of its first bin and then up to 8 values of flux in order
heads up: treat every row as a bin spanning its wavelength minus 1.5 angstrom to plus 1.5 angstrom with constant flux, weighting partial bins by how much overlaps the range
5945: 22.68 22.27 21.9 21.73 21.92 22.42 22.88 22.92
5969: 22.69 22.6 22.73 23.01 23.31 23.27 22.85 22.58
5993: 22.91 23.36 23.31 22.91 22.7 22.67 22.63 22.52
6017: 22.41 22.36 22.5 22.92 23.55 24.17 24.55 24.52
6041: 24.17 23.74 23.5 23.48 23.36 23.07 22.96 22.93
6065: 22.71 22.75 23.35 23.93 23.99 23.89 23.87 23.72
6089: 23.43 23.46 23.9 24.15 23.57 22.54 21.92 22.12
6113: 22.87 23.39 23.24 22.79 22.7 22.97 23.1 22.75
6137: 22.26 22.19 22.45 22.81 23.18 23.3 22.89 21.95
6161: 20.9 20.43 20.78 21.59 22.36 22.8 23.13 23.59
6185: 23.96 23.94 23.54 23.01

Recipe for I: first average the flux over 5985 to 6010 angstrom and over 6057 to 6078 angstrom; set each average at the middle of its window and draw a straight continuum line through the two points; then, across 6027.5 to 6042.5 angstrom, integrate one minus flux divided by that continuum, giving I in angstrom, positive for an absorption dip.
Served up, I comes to -0.7 angstrom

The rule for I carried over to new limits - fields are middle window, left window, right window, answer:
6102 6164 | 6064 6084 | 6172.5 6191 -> 2.3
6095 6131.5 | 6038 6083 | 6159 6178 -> -0.7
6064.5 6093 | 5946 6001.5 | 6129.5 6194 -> -1.1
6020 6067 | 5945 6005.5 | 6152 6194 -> -1.6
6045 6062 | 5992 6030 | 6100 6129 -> -0.3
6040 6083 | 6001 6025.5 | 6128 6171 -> -1.8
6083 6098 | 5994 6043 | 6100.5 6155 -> -0.5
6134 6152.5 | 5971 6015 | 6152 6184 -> -0.4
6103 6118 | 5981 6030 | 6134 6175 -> -0.2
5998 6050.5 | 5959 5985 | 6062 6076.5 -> -0.4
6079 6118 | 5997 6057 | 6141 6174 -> -1.2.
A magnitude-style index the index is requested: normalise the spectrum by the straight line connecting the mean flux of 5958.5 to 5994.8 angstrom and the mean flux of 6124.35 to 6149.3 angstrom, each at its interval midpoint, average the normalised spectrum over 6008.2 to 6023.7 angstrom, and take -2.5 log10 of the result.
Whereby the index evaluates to 0.015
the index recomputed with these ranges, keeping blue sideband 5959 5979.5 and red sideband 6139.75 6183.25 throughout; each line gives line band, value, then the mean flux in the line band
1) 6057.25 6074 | -0.024 mag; 23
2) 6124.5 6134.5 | -0.026 mag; 22.9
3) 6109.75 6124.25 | -0.026 mag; 22.9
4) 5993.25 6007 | -0.017 mag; 23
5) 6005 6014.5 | 0.001 mag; 22.6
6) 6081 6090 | -0.058 mag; 23.7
